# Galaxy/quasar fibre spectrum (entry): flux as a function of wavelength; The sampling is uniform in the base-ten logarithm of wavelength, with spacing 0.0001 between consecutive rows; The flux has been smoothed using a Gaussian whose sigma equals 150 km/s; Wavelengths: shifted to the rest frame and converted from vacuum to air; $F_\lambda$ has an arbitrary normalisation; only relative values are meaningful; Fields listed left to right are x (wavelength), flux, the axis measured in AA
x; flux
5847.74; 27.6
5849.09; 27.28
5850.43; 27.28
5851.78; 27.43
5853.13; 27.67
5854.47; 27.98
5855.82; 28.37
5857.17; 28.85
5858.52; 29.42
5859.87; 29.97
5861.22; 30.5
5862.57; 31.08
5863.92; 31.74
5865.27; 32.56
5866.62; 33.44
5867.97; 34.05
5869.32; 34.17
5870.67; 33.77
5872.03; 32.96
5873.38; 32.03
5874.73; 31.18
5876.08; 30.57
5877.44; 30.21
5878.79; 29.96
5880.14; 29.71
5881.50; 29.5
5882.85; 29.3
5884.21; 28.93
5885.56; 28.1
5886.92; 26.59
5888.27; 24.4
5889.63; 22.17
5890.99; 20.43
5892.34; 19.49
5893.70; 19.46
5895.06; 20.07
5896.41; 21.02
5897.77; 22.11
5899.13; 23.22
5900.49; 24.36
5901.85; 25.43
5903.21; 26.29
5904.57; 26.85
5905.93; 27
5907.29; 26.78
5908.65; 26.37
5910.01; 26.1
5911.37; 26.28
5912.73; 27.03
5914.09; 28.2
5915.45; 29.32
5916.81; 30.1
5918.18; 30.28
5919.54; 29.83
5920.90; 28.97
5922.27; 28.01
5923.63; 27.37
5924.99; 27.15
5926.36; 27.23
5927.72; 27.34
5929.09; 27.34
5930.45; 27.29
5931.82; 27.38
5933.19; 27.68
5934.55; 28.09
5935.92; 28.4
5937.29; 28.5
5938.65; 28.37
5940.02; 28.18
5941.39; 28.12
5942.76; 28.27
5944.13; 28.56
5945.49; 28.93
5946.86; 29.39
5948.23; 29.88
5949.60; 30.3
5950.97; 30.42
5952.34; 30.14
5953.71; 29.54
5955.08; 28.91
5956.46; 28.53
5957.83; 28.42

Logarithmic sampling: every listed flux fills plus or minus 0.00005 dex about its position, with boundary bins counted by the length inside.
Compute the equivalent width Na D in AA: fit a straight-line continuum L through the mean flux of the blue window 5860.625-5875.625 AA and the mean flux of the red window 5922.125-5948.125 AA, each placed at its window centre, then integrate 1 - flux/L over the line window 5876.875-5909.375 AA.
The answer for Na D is 5.8 AA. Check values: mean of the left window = 32.5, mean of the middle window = 25.3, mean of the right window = 28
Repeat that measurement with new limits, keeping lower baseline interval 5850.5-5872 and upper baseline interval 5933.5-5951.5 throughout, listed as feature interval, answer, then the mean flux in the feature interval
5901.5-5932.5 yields 1.94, 27.6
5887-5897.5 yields 3.02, 21.4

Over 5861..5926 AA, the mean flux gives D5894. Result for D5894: 27.8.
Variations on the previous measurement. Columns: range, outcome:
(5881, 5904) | 24.1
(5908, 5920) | 28.2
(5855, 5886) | 30.9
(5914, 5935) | 28.2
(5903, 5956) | 28.2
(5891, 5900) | 20.9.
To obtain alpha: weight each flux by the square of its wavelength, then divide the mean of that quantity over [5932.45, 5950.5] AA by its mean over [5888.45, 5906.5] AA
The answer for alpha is 1.3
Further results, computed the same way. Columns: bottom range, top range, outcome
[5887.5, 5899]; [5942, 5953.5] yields 1.41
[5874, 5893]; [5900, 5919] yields 1.01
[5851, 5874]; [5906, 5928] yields 0.92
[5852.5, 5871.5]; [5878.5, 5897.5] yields 0.81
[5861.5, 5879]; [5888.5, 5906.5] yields 0.72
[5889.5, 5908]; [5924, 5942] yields 1.21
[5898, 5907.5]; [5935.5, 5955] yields 1.16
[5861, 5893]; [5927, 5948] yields 0.98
